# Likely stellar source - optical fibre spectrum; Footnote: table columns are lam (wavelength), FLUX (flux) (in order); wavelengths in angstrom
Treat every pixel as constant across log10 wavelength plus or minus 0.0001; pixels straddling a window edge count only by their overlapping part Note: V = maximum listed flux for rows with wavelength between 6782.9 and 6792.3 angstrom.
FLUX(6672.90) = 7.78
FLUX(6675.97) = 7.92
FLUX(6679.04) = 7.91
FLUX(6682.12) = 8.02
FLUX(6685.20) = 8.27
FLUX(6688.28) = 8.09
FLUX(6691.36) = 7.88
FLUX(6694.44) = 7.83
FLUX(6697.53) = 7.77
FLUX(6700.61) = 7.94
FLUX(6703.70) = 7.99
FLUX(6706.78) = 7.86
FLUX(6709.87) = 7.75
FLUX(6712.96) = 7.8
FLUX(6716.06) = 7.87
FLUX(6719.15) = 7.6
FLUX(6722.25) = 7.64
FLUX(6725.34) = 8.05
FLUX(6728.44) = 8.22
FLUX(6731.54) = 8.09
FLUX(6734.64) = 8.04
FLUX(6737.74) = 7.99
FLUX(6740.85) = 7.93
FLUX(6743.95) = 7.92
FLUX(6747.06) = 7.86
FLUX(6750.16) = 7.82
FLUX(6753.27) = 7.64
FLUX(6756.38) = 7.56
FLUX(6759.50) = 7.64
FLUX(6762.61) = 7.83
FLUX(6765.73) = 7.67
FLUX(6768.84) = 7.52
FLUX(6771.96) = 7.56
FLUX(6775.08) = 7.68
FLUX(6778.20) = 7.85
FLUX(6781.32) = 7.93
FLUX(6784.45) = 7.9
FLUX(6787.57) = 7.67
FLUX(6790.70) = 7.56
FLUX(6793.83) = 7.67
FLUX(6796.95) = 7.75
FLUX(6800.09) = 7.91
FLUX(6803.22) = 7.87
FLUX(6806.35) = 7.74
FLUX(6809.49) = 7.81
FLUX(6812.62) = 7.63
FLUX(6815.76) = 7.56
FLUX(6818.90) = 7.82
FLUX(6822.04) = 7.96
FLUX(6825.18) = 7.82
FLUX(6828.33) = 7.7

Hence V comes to 7.9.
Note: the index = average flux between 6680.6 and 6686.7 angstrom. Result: 8.14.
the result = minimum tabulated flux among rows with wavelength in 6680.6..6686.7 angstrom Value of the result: 8.02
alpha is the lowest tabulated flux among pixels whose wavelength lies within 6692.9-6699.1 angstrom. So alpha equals 7.77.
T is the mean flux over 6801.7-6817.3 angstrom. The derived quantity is 7.72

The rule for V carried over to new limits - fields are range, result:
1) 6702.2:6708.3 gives 7.99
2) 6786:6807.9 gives 7.91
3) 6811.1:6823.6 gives 7.96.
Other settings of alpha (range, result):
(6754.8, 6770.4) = 7.52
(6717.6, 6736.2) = 7.6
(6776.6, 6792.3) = 7.56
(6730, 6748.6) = 7.86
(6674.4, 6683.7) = 7.91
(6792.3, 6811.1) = 7.67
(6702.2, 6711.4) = 7.75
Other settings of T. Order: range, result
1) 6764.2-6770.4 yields 7.6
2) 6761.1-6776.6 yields 7.65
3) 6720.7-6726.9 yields 7.85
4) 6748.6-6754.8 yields 7.74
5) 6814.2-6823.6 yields 7.78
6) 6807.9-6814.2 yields 7.72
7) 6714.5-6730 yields 7.87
